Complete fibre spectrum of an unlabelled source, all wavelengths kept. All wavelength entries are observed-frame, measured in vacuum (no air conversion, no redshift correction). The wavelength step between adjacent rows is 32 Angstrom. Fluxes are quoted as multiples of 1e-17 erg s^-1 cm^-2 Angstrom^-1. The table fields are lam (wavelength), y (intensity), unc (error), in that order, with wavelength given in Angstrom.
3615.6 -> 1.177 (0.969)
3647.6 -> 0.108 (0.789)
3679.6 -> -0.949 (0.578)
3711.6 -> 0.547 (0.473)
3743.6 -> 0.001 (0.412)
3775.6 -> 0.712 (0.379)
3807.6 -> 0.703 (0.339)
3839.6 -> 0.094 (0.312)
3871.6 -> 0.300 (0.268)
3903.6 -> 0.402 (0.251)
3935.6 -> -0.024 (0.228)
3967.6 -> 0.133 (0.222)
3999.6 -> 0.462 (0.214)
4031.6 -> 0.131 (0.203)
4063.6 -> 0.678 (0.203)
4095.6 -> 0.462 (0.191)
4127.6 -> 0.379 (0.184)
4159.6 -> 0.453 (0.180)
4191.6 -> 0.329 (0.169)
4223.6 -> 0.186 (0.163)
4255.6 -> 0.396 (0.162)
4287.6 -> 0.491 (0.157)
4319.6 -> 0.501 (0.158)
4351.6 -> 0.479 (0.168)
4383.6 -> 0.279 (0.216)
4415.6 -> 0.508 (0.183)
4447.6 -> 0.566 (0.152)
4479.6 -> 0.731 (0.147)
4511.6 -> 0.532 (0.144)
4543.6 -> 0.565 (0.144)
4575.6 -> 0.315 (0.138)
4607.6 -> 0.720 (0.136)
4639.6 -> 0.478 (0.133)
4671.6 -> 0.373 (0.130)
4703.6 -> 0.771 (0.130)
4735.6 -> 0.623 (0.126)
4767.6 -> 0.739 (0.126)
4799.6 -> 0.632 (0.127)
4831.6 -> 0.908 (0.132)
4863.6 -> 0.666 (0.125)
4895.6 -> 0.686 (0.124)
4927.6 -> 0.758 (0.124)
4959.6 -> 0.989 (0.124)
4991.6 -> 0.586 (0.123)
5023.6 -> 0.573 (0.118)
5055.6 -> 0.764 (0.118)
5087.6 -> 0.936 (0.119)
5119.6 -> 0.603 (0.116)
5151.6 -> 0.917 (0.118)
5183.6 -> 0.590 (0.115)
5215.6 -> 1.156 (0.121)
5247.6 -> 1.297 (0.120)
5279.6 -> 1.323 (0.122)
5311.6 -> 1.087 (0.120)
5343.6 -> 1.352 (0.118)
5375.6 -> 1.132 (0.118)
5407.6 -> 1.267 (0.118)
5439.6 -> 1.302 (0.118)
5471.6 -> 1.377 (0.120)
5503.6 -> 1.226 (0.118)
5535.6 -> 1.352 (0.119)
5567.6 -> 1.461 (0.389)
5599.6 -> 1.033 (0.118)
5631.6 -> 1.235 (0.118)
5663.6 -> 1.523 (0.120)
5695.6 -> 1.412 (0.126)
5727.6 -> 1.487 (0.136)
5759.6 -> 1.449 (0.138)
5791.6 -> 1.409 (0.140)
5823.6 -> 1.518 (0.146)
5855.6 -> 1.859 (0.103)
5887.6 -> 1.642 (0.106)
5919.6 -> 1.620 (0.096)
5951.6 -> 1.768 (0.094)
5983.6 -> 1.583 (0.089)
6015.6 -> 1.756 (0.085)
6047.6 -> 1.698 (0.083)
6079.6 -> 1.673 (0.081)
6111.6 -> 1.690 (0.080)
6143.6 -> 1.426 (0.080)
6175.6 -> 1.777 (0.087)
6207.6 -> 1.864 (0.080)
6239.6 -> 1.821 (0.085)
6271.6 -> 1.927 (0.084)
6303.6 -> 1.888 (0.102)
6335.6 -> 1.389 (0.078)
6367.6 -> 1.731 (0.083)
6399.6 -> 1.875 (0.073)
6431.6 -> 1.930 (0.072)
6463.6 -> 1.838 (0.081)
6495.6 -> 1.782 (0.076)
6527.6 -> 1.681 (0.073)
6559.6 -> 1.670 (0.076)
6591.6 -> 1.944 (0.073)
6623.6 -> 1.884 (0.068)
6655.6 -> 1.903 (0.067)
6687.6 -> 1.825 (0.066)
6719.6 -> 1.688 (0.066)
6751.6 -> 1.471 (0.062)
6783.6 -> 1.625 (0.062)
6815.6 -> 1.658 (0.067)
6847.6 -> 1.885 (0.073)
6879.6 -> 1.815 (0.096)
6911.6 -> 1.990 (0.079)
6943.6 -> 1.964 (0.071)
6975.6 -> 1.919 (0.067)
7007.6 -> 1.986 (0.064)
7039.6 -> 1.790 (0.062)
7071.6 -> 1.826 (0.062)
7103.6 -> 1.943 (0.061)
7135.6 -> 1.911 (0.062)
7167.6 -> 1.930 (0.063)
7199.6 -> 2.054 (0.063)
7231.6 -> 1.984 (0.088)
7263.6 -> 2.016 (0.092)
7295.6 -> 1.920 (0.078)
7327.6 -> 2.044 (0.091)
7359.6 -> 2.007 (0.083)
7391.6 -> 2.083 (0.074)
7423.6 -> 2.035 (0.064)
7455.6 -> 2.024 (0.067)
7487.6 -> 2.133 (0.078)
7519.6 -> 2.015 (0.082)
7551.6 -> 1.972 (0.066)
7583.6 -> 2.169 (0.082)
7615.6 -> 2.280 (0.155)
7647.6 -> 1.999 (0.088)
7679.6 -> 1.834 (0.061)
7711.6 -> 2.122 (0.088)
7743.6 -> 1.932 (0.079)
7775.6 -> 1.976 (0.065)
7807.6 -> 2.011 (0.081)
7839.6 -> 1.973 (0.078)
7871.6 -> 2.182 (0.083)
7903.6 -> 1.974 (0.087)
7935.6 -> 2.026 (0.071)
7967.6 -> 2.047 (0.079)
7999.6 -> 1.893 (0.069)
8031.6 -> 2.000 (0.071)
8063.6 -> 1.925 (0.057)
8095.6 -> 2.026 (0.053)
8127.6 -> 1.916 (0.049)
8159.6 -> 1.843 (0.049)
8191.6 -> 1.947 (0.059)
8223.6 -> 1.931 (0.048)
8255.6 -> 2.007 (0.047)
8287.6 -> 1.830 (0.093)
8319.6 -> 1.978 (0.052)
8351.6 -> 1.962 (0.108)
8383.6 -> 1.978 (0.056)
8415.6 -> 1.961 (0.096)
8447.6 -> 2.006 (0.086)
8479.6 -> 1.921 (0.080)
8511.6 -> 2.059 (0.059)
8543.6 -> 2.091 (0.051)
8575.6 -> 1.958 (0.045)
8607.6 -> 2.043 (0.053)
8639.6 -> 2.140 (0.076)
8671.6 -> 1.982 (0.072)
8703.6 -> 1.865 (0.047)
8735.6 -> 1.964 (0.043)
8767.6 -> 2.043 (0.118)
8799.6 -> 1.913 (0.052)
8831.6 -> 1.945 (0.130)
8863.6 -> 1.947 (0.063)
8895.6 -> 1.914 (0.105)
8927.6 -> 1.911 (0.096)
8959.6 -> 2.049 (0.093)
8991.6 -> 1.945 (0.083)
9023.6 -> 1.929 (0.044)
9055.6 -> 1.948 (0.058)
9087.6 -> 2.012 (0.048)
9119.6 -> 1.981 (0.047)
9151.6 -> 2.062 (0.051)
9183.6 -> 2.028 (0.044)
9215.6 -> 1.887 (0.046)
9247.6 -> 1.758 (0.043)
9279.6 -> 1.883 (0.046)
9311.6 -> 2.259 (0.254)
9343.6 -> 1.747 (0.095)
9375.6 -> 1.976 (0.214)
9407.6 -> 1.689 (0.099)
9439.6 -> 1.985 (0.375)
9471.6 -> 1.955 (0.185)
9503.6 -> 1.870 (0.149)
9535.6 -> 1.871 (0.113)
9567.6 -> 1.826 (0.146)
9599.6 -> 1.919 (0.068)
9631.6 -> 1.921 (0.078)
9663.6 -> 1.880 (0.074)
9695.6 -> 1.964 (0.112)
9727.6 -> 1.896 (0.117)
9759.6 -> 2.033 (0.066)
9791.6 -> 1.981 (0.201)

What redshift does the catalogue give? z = 0.305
